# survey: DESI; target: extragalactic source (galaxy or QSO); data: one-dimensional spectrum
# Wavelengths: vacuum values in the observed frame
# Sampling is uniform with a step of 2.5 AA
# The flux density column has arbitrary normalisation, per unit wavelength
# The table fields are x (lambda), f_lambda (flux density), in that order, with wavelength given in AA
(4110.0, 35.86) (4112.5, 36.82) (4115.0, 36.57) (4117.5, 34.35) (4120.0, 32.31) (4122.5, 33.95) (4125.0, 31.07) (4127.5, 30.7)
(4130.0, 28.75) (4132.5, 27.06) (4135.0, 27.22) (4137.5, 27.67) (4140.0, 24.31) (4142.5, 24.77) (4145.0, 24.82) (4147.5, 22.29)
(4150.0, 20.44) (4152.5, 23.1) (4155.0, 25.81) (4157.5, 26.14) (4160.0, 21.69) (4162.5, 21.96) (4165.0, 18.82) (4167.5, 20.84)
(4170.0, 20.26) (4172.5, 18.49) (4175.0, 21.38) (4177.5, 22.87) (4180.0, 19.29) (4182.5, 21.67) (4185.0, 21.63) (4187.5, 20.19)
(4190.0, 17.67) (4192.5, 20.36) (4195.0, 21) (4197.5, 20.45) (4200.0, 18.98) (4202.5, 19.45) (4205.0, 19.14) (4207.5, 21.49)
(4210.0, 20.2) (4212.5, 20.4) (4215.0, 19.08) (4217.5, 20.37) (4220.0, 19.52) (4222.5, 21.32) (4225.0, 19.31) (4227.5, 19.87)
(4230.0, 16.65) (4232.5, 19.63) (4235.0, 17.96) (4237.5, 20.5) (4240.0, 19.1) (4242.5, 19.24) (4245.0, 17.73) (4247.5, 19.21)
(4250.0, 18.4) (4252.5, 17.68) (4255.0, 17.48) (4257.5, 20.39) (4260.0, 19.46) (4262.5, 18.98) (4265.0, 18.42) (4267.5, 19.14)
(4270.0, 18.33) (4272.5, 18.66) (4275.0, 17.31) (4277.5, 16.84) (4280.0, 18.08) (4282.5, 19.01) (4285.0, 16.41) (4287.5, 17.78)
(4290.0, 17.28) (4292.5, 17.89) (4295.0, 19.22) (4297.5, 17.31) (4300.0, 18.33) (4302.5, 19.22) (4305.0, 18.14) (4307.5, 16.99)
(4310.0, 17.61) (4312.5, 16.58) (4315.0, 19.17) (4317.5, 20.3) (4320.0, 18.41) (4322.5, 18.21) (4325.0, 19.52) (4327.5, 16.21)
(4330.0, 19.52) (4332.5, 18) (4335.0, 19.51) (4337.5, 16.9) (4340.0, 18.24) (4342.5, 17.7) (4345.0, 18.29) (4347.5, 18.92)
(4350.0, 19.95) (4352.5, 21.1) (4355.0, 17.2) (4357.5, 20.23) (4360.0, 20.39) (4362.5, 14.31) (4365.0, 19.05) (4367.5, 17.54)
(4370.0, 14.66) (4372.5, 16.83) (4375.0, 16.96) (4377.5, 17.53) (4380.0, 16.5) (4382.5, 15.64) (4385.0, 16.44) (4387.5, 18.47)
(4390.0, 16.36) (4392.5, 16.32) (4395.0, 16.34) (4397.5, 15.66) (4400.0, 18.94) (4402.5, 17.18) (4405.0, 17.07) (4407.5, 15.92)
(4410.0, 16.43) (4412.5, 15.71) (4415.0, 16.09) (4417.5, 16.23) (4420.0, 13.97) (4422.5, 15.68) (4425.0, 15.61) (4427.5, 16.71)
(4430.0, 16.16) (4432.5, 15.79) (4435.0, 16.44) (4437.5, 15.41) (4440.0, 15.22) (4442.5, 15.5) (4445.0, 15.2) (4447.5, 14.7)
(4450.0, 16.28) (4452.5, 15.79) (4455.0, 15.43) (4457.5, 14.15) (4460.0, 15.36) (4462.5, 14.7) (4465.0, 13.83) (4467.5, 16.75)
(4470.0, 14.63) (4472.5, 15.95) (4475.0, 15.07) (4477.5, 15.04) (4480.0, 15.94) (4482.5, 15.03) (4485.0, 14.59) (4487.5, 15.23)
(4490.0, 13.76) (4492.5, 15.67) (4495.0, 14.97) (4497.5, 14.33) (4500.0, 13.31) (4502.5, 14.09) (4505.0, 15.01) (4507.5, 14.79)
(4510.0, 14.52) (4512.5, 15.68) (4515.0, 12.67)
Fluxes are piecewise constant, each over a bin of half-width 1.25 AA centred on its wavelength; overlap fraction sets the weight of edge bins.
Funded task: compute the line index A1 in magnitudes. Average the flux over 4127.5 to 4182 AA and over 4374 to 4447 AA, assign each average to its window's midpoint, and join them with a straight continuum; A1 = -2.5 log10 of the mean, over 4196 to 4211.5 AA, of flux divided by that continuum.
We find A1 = 0.106 mag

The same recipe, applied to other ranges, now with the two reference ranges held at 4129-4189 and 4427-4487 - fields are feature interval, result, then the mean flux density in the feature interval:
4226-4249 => 0.113 mag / 18.9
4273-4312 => 0.100 mag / 17.8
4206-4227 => 0.067 mag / 20.2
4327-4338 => 0.018 mag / 18.2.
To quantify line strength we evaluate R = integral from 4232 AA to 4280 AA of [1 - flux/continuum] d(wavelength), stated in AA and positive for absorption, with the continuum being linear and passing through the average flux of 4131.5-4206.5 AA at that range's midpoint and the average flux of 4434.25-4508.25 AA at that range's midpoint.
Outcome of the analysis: 3.27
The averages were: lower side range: 22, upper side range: 15.1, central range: 18.6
